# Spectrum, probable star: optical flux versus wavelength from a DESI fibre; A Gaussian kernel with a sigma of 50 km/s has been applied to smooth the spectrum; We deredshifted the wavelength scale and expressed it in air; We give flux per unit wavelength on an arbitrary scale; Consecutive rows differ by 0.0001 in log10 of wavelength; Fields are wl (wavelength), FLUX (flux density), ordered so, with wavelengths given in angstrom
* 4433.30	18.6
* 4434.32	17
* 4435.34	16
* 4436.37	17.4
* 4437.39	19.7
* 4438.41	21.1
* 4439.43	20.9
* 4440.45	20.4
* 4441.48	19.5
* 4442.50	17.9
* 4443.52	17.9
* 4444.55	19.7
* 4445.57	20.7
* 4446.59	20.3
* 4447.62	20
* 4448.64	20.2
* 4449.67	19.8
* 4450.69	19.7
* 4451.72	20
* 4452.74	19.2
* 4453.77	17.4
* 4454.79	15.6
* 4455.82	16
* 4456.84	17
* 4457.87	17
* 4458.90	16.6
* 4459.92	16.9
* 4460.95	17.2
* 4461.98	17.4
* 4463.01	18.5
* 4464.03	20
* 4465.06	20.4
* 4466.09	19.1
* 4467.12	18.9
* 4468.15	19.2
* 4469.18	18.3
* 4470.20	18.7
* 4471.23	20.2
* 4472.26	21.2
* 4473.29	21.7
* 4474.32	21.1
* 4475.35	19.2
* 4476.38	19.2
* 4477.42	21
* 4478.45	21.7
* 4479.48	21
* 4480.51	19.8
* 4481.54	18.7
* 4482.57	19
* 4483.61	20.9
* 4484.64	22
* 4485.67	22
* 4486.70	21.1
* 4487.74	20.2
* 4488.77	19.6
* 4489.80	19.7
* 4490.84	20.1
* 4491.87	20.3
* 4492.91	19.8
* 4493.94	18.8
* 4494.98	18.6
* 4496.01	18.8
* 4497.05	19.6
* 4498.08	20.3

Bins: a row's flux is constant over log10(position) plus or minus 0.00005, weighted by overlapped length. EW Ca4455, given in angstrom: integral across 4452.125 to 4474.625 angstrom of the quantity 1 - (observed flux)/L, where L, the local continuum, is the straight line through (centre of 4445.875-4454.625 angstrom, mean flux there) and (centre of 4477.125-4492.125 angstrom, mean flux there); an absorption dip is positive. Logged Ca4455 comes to 1.5 angstrom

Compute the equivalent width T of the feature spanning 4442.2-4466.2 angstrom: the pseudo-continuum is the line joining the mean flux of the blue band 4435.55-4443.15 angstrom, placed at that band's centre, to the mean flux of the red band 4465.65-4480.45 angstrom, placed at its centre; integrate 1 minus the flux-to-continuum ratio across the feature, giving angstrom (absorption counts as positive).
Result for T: 1.4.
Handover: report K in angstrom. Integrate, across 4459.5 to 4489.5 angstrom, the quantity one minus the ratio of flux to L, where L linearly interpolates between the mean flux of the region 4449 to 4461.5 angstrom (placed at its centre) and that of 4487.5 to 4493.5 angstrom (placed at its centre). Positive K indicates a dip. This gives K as -1.4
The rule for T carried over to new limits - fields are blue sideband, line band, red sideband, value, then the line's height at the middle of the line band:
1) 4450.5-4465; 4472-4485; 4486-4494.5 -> -0.9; 19.2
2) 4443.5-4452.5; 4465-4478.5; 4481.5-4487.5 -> 0.3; 20.4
